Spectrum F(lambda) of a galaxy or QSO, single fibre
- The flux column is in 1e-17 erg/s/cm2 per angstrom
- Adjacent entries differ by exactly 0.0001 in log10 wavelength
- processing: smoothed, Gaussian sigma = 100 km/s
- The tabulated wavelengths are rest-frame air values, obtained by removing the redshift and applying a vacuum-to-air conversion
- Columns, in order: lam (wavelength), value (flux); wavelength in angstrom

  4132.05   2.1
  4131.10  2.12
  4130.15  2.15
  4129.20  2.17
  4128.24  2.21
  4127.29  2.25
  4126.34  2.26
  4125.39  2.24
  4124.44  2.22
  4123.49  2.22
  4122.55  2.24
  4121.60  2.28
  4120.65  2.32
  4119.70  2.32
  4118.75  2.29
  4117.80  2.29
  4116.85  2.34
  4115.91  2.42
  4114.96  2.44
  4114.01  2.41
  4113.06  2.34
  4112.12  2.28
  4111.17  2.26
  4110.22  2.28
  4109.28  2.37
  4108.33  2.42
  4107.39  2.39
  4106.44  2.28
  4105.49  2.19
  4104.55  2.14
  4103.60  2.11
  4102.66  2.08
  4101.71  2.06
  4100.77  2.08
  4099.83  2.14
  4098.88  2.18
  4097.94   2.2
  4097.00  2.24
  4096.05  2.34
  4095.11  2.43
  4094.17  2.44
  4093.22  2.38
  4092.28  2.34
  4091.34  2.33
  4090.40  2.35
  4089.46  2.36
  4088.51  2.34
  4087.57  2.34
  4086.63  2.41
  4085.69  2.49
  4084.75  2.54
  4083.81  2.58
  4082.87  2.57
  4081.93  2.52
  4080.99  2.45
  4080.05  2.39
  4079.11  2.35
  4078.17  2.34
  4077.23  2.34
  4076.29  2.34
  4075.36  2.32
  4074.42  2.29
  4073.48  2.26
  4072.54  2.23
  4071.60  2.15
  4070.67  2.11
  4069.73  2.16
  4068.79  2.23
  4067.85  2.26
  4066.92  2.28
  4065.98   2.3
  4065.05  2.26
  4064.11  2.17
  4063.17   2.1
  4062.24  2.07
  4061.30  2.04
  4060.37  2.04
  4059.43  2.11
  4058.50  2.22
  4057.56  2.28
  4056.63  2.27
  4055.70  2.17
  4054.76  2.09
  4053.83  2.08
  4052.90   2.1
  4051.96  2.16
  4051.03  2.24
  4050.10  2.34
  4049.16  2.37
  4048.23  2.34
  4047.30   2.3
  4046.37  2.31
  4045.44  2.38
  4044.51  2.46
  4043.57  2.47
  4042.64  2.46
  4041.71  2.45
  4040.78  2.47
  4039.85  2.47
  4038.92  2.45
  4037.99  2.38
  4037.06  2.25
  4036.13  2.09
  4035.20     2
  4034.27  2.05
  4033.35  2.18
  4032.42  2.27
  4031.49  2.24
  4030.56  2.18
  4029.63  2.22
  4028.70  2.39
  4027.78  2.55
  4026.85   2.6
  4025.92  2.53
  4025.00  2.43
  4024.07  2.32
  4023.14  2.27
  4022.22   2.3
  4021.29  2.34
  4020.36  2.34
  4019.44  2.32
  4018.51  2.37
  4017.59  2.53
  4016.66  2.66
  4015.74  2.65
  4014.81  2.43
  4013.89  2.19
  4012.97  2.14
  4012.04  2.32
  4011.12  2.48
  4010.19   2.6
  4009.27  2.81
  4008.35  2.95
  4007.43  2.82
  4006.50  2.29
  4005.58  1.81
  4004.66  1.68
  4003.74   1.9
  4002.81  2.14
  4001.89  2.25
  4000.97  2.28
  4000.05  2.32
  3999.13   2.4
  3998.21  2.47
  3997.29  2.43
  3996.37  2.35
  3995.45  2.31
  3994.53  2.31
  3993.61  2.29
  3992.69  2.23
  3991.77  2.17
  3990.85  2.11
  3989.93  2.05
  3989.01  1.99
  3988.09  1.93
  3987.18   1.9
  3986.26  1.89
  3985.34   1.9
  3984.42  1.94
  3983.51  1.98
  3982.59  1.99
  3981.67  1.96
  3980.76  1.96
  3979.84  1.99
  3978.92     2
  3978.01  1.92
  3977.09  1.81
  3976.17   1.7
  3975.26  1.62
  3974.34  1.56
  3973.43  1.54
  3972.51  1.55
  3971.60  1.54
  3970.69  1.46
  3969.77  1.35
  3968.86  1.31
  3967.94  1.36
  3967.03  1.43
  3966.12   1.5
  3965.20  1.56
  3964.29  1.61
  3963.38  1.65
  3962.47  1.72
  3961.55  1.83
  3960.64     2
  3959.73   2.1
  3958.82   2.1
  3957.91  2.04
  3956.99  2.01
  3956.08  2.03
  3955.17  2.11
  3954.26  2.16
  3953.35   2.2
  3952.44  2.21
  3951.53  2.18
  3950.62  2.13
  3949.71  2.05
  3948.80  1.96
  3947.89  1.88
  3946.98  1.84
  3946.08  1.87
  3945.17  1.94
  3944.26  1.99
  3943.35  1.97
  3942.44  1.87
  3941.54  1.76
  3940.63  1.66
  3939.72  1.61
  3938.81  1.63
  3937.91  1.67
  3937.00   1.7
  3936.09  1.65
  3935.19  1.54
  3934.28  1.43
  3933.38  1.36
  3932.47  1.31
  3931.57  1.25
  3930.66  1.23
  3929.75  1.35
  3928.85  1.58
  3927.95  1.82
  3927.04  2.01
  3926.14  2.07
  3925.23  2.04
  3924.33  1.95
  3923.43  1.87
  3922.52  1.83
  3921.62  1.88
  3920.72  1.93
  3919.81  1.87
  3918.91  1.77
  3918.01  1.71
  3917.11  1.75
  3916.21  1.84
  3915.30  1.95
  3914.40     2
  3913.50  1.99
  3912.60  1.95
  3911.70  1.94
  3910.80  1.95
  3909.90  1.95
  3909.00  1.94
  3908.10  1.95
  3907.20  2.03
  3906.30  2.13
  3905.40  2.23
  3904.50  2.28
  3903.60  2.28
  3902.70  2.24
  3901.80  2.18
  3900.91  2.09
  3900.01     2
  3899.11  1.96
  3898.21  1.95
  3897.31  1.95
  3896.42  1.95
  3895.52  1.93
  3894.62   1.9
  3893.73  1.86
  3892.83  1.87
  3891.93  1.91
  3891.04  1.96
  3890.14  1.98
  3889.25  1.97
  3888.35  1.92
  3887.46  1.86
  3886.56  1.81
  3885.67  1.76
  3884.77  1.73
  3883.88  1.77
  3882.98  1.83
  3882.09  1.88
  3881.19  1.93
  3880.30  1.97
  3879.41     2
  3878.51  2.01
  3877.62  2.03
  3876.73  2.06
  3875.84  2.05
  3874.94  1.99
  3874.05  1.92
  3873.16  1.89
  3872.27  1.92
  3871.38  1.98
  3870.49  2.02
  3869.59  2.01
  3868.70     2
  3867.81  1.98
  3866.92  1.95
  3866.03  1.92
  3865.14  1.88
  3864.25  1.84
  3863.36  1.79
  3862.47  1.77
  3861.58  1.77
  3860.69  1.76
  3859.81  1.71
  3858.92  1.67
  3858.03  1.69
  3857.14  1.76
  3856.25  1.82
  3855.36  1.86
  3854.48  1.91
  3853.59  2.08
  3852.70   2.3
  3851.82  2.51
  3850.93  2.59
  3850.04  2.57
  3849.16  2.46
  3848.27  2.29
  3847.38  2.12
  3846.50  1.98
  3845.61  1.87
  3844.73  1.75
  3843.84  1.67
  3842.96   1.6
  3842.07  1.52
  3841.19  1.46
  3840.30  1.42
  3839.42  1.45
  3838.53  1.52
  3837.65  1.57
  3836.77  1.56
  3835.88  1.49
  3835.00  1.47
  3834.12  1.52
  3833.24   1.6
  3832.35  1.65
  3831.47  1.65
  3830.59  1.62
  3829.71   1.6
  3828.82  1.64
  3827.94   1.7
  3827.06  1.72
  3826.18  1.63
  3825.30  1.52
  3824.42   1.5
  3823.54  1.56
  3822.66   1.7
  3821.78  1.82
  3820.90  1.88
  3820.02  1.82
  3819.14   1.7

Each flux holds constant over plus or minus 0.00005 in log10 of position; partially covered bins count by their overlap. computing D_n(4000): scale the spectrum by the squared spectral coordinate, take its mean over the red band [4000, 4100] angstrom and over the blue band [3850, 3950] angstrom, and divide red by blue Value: 1.3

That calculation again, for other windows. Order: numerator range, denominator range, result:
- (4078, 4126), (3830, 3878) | 1.42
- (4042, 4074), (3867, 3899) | 1.26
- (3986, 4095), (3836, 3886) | 1.33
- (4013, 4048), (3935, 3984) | 1.35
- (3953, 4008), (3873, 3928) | 1.04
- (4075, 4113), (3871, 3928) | 1.31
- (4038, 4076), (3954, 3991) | 1.31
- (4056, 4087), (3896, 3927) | 1.25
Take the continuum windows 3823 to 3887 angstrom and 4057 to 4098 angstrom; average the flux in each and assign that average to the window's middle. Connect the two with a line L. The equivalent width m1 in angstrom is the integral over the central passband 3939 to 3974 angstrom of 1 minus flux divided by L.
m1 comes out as 3.9 angstrom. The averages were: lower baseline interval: 1.83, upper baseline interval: 2.3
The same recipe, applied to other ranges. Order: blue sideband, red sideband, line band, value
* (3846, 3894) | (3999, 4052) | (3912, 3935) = 3.8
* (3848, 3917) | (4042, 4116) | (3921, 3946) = 4.3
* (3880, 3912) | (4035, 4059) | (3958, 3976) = 4.2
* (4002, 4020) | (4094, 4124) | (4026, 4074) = 1.5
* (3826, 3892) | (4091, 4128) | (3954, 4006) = 3.5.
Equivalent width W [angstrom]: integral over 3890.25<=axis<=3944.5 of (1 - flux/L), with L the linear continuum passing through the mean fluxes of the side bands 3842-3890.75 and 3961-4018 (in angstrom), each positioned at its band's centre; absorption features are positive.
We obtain 3.42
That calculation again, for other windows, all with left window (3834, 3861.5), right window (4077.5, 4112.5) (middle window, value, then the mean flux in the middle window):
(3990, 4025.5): -3.1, 2.34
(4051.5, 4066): 0.7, 2.15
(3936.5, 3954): 1.1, 1.9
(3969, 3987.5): 2.9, 1.77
